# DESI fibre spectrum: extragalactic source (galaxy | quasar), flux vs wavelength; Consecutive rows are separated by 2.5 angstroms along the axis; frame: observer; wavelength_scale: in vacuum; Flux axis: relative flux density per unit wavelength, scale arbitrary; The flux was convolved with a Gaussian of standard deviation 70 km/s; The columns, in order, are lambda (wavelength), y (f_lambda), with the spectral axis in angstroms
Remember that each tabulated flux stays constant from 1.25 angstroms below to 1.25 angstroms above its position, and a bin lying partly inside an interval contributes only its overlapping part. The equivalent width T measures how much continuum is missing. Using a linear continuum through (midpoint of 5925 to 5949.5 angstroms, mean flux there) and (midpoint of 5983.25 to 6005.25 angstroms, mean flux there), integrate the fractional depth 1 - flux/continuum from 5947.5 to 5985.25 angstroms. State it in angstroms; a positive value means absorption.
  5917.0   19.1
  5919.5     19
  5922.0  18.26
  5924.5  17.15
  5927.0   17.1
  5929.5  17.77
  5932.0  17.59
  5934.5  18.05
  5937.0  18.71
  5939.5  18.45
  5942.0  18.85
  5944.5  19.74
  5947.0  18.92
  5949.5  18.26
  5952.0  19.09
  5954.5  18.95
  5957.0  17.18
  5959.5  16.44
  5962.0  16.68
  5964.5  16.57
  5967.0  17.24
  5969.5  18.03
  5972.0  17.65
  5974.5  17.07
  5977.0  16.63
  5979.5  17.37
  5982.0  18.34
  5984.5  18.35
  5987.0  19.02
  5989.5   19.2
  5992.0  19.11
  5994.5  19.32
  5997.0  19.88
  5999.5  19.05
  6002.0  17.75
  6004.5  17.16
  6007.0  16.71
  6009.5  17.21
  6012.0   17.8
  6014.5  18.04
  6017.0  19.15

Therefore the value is 1.9 angstroms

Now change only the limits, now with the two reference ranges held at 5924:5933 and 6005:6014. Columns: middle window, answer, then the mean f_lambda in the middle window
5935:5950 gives -1.22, 18.8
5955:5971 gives 0.23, 17.1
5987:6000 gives -1.48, 19.3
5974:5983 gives 0.00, 17.3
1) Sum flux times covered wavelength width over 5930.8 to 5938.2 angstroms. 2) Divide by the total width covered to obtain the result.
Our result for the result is 18.1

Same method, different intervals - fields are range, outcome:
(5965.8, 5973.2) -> 17.6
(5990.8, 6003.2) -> 19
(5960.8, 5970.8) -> 17.1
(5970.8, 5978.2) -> 17.1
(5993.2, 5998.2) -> 19.6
